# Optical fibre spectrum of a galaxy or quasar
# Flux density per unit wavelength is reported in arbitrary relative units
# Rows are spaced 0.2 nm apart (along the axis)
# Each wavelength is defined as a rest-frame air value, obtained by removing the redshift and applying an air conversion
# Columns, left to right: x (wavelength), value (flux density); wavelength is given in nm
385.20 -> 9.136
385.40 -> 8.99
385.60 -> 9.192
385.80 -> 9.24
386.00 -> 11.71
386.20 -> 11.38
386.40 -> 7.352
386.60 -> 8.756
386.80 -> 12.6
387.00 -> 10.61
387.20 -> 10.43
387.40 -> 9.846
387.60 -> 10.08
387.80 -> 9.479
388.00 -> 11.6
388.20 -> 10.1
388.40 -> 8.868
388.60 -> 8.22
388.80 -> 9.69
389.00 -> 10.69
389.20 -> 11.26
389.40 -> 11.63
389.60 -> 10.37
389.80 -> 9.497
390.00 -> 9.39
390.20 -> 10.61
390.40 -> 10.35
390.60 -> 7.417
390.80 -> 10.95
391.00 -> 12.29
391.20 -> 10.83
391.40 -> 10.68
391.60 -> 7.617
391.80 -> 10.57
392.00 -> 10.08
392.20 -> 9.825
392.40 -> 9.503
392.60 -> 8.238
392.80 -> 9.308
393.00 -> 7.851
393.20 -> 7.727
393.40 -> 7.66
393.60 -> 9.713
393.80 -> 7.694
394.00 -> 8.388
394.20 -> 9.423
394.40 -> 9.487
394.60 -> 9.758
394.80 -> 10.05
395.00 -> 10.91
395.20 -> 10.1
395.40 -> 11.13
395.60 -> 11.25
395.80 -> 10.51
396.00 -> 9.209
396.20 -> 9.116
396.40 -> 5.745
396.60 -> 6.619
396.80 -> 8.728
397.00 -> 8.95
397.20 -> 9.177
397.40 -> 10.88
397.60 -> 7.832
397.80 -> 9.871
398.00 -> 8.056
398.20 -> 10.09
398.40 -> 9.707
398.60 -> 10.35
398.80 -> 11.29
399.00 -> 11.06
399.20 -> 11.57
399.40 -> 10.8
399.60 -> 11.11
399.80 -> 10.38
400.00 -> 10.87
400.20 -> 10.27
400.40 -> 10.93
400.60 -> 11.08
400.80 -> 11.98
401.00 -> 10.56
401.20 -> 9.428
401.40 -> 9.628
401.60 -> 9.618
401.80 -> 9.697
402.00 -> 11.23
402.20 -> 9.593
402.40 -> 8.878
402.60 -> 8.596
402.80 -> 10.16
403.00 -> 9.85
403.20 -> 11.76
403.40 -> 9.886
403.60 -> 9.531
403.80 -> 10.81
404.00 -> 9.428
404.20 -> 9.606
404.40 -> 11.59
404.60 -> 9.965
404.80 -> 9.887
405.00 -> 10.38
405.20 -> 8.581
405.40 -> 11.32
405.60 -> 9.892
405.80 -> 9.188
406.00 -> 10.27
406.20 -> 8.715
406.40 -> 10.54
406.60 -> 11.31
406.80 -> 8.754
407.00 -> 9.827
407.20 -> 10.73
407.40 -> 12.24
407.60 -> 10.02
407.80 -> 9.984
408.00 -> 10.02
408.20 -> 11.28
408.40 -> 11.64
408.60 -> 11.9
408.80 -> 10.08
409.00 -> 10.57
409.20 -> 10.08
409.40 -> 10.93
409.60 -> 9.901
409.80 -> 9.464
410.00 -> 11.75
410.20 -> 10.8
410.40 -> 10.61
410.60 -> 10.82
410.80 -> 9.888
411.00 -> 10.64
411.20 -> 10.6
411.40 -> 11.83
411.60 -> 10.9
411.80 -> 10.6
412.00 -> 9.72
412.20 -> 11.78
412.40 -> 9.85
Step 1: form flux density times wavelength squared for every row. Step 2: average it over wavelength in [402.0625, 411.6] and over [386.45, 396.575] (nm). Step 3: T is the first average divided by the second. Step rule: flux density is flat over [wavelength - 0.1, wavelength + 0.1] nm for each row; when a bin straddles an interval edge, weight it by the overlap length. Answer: 1.15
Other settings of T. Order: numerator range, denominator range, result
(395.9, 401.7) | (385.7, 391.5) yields 1.01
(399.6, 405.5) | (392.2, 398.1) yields 1.17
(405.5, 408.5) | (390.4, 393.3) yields 1.17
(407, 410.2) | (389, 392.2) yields 1.14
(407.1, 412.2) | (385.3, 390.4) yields 1.19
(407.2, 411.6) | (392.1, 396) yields 1.23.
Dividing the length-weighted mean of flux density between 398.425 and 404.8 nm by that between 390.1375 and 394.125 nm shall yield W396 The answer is 1.11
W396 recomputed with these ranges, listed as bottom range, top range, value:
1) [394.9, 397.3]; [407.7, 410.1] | 1.14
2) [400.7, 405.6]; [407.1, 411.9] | 1.06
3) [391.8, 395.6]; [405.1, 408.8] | 1.11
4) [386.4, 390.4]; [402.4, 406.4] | 0.98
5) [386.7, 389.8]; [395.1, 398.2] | 0.89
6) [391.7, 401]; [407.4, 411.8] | 1.10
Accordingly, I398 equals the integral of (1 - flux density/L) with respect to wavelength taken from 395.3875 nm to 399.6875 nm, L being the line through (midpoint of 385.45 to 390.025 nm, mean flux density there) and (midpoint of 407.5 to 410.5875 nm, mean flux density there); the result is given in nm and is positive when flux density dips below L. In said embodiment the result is 0.28 nm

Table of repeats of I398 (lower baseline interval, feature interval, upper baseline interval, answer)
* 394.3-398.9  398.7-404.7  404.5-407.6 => -0.332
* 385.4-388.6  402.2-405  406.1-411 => 0.104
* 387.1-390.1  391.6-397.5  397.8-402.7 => 0.566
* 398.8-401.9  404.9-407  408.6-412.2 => 0.143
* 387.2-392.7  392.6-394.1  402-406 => 0.250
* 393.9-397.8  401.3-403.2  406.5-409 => 0.046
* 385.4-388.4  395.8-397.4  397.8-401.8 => 0.281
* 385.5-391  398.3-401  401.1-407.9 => -0.220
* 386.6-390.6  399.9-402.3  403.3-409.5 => -0.036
